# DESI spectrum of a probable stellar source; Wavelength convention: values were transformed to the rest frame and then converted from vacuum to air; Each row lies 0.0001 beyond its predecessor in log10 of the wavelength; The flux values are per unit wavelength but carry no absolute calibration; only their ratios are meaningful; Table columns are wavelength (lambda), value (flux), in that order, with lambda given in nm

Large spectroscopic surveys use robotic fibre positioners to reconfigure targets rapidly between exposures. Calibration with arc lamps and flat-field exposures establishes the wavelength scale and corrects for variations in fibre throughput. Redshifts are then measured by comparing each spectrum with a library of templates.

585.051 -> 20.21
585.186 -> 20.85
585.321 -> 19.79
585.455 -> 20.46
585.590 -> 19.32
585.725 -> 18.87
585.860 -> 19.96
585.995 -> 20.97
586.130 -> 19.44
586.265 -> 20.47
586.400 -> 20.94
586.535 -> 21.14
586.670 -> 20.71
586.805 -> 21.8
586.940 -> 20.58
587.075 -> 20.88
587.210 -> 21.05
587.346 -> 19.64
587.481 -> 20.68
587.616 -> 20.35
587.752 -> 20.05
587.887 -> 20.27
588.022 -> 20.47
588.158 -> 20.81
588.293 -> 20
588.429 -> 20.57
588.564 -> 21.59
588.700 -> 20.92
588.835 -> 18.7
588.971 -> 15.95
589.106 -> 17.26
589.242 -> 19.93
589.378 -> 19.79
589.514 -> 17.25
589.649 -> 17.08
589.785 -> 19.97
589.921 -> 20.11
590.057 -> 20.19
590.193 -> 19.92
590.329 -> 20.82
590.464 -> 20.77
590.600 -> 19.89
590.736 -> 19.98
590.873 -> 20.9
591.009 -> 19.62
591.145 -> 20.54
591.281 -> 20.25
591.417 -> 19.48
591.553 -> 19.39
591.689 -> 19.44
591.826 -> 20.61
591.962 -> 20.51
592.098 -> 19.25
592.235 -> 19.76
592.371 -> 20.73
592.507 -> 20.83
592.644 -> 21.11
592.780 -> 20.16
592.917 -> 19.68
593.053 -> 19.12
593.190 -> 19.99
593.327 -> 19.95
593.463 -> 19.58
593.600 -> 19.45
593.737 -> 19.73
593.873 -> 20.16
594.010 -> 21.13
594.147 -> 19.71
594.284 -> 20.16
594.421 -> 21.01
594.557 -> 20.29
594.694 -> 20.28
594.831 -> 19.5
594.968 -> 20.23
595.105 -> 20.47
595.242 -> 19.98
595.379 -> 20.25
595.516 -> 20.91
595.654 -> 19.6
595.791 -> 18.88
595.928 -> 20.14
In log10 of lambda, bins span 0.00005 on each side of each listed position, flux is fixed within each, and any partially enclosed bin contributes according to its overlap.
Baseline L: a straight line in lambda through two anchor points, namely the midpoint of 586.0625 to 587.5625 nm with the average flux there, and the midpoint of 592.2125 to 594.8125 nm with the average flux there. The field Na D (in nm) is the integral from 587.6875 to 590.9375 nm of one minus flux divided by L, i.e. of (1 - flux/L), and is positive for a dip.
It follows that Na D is 0.12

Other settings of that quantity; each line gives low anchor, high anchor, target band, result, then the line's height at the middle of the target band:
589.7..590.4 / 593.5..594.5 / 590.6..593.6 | 0.02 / 20.2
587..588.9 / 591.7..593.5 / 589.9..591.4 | 0.00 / 20.2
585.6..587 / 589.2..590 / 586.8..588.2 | -0.04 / 19.9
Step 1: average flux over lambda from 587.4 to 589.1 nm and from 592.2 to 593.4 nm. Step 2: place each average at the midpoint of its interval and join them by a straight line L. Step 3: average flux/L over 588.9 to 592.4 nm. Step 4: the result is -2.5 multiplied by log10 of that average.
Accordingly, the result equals 0.03 mag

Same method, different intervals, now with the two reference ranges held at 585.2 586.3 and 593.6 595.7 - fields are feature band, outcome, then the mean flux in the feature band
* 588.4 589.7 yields 0.06 mag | 18.9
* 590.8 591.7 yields 0.01 mag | 20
